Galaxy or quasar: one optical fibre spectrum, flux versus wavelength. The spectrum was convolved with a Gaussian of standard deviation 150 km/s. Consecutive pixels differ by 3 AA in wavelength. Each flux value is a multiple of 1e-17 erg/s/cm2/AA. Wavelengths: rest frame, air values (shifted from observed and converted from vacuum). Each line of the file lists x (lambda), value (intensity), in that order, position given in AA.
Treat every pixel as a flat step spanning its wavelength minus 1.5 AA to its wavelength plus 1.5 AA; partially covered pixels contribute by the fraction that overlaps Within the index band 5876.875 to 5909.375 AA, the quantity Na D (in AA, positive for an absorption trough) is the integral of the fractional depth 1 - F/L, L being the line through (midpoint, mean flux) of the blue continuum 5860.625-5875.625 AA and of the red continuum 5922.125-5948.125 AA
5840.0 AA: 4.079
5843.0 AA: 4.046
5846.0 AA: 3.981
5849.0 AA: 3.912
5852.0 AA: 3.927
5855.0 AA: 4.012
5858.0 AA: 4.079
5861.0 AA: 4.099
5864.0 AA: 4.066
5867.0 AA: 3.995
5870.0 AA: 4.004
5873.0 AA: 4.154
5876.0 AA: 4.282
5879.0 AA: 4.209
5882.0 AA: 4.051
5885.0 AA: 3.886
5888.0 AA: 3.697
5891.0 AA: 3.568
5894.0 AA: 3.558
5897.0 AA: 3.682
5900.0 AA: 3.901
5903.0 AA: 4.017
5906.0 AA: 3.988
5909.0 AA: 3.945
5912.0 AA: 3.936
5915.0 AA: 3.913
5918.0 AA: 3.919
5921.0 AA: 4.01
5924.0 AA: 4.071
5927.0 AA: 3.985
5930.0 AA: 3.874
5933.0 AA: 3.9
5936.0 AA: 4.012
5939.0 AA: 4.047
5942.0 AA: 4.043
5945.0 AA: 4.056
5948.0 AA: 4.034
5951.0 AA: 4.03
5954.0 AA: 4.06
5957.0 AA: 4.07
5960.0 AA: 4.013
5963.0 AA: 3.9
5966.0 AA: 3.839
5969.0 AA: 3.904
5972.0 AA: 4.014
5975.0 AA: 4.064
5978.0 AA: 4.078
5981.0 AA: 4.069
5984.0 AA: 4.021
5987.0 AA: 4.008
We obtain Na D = 1.4 AA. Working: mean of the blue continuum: 4.08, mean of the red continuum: 4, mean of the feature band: 3.87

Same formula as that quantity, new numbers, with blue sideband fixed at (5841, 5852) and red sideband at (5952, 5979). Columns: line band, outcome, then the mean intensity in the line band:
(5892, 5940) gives 0.8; 3.92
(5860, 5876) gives -0.4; 4.08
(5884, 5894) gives 0.7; 3.68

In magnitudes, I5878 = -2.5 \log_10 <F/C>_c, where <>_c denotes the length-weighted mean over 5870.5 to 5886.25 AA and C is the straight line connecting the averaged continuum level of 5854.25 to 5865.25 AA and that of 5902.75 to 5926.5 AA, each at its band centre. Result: -0.02 mag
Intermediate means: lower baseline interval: 4.07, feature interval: 4.11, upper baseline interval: 3.97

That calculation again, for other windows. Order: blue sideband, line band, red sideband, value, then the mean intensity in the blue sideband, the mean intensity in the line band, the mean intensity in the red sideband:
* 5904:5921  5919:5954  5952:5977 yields -0.011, 3.95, 4.01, 3.99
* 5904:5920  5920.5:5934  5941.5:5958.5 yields 0.005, 3.94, 3.97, 4.05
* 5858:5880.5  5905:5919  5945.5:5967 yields 0.032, 4.11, 3.94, 4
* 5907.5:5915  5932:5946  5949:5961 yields -0.003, 3.93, 4.01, 4.04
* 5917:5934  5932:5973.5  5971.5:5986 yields 0.003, 3.96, 4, 4.05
